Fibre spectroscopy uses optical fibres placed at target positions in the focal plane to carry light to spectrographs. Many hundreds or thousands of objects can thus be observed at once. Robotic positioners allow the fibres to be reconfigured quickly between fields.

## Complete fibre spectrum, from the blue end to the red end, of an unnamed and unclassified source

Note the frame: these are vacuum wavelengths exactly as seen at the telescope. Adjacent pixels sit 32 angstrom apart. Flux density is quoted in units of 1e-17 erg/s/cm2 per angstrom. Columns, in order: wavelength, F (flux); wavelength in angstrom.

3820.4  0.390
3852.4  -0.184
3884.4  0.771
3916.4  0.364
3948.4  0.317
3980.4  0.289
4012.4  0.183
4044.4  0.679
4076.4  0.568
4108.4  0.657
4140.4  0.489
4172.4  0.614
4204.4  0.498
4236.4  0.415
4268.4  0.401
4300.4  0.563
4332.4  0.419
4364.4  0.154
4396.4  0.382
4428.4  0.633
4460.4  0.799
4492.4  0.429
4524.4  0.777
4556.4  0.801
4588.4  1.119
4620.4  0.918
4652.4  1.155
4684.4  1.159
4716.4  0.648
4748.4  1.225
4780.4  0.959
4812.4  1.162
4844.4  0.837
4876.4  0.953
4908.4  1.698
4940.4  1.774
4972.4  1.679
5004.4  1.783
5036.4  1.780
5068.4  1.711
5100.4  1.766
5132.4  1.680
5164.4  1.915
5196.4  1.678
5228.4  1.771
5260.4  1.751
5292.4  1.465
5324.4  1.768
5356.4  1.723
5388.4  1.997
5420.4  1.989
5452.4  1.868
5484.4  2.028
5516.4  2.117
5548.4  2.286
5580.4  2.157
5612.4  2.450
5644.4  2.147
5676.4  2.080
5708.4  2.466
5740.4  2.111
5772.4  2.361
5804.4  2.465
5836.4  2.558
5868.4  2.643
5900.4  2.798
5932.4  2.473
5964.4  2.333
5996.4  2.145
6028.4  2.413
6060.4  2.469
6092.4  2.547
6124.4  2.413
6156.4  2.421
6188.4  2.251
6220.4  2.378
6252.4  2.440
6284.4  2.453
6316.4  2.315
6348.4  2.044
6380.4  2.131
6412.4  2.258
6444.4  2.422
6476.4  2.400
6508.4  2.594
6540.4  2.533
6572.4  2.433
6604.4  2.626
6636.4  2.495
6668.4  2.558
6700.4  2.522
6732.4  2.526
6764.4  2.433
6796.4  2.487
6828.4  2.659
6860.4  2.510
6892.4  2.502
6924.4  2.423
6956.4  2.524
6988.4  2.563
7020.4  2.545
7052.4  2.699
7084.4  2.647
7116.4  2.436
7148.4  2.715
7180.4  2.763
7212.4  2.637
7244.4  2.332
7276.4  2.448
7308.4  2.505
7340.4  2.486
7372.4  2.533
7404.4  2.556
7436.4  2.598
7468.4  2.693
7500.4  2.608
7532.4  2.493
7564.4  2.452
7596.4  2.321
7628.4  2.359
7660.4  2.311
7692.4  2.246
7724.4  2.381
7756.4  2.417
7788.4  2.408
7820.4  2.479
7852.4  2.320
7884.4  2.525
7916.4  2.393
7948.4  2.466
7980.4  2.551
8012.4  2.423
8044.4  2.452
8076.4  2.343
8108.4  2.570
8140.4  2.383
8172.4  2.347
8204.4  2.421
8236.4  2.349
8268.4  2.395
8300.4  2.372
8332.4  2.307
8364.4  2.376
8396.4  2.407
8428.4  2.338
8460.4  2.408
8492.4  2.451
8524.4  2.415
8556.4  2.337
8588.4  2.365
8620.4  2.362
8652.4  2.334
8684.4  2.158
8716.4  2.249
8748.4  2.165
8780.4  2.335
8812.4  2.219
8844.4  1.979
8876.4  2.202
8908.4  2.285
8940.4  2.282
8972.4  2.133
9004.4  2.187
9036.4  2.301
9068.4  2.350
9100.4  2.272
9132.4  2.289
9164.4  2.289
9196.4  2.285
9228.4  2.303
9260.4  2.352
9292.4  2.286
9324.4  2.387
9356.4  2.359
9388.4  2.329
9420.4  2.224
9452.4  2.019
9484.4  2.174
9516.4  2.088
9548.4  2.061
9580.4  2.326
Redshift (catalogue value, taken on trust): 0.230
